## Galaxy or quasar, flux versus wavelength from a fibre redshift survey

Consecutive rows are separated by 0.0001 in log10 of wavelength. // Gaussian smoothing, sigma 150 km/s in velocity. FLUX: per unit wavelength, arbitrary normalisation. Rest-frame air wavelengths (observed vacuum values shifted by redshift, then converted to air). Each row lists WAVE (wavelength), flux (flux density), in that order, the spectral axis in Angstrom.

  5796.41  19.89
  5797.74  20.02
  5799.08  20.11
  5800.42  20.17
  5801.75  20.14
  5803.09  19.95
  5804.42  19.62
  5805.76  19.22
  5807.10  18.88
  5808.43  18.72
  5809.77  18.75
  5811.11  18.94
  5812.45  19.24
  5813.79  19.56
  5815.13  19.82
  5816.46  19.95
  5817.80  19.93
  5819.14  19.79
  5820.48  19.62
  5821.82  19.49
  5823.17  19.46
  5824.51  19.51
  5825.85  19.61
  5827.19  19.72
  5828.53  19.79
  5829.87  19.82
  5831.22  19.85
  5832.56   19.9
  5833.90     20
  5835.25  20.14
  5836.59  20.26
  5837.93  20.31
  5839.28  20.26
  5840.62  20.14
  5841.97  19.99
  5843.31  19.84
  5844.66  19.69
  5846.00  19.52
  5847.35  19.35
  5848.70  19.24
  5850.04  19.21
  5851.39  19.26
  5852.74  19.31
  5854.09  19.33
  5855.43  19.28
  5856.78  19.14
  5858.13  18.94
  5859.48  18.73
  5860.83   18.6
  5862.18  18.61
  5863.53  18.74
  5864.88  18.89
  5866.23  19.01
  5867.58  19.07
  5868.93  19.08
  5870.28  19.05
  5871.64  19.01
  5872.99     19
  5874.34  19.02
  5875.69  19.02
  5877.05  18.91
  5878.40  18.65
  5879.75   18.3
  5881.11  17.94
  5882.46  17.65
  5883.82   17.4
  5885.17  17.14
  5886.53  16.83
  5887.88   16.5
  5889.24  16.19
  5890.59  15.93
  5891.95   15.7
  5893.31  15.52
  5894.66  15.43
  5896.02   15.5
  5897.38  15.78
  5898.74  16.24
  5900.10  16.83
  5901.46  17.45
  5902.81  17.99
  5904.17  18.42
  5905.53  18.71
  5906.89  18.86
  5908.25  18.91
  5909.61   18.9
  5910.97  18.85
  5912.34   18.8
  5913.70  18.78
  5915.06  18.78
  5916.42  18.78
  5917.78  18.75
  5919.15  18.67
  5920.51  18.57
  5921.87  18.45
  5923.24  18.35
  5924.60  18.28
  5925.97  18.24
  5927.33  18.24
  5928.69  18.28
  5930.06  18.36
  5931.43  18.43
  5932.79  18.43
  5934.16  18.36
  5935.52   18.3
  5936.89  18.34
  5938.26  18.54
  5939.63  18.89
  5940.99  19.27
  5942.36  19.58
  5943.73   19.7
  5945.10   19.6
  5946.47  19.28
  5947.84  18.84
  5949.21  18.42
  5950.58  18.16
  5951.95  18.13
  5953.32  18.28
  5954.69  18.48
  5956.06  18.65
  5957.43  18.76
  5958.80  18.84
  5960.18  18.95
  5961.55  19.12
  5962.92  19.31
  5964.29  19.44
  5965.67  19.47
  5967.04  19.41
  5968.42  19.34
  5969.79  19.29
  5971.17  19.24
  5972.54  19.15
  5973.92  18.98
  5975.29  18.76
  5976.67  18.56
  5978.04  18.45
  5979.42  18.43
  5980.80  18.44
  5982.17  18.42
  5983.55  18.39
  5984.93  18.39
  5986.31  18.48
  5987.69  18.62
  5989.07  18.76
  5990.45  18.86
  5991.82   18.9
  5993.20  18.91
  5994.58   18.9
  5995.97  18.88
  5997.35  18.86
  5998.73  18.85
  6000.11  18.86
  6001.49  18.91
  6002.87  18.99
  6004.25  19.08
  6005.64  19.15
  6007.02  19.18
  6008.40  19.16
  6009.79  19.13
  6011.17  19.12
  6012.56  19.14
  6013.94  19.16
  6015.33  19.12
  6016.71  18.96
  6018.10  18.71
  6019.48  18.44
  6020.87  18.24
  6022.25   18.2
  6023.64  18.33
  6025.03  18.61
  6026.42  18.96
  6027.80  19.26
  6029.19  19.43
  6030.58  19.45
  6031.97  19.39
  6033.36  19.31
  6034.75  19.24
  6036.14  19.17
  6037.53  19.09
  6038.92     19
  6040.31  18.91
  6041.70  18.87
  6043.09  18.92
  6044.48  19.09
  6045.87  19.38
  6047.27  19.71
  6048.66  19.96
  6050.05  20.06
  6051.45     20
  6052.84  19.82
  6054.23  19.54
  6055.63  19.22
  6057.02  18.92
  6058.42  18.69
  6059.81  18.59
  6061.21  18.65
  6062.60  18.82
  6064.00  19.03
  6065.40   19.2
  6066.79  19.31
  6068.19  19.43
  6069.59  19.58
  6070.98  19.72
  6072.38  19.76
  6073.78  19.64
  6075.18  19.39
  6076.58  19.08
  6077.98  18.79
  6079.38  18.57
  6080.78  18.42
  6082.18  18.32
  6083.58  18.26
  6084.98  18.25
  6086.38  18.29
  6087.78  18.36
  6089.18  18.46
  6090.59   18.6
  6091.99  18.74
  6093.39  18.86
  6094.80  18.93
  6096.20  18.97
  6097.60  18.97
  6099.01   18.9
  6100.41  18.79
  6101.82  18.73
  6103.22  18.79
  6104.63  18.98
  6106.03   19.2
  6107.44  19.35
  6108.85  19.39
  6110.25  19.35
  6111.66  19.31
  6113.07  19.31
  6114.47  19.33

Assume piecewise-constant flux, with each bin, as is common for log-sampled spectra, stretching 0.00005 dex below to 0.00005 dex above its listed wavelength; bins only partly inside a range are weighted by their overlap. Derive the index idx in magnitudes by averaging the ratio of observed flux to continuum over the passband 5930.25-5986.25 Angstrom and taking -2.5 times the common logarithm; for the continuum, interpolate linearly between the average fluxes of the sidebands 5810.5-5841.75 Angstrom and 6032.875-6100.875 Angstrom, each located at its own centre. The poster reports 0.03 mag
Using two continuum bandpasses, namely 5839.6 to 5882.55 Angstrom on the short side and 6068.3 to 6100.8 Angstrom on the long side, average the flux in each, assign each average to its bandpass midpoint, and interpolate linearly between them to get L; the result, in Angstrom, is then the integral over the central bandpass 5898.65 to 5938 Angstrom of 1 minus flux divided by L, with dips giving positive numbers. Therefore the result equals 1.3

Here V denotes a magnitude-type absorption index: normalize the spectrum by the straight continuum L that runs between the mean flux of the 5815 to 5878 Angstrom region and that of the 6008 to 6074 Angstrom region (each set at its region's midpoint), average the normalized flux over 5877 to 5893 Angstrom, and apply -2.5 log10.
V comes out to 0.13 mag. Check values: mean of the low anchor 19.4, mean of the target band 17.2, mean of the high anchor 19.2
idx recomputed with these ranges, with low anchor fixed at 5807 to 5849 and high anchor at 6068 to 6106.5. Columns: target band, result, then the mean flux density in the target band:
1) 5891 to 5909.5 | 0.14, 17.1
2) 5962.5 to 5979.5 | 0.01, 19.1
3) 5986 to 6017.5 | 0.01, 19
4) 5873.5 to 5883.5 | 0.06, 18.5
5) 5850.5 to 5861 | 0.03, 19.1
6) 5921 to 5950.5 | 0.04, 18.7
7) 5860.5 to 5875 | 0.04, 18.9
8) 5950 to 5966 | 0.03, 18.8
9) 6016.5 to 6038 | 0.01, 18.9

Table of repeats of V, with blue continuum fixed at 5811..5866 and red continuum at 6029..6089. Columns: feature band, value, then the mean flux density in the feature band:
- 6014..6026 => 0.03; 18.6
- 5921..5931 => 0.06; 18.3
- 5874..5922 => 0.10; 17.7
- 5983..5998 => 0.03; 18.7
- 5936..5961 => 0.03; 18.8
